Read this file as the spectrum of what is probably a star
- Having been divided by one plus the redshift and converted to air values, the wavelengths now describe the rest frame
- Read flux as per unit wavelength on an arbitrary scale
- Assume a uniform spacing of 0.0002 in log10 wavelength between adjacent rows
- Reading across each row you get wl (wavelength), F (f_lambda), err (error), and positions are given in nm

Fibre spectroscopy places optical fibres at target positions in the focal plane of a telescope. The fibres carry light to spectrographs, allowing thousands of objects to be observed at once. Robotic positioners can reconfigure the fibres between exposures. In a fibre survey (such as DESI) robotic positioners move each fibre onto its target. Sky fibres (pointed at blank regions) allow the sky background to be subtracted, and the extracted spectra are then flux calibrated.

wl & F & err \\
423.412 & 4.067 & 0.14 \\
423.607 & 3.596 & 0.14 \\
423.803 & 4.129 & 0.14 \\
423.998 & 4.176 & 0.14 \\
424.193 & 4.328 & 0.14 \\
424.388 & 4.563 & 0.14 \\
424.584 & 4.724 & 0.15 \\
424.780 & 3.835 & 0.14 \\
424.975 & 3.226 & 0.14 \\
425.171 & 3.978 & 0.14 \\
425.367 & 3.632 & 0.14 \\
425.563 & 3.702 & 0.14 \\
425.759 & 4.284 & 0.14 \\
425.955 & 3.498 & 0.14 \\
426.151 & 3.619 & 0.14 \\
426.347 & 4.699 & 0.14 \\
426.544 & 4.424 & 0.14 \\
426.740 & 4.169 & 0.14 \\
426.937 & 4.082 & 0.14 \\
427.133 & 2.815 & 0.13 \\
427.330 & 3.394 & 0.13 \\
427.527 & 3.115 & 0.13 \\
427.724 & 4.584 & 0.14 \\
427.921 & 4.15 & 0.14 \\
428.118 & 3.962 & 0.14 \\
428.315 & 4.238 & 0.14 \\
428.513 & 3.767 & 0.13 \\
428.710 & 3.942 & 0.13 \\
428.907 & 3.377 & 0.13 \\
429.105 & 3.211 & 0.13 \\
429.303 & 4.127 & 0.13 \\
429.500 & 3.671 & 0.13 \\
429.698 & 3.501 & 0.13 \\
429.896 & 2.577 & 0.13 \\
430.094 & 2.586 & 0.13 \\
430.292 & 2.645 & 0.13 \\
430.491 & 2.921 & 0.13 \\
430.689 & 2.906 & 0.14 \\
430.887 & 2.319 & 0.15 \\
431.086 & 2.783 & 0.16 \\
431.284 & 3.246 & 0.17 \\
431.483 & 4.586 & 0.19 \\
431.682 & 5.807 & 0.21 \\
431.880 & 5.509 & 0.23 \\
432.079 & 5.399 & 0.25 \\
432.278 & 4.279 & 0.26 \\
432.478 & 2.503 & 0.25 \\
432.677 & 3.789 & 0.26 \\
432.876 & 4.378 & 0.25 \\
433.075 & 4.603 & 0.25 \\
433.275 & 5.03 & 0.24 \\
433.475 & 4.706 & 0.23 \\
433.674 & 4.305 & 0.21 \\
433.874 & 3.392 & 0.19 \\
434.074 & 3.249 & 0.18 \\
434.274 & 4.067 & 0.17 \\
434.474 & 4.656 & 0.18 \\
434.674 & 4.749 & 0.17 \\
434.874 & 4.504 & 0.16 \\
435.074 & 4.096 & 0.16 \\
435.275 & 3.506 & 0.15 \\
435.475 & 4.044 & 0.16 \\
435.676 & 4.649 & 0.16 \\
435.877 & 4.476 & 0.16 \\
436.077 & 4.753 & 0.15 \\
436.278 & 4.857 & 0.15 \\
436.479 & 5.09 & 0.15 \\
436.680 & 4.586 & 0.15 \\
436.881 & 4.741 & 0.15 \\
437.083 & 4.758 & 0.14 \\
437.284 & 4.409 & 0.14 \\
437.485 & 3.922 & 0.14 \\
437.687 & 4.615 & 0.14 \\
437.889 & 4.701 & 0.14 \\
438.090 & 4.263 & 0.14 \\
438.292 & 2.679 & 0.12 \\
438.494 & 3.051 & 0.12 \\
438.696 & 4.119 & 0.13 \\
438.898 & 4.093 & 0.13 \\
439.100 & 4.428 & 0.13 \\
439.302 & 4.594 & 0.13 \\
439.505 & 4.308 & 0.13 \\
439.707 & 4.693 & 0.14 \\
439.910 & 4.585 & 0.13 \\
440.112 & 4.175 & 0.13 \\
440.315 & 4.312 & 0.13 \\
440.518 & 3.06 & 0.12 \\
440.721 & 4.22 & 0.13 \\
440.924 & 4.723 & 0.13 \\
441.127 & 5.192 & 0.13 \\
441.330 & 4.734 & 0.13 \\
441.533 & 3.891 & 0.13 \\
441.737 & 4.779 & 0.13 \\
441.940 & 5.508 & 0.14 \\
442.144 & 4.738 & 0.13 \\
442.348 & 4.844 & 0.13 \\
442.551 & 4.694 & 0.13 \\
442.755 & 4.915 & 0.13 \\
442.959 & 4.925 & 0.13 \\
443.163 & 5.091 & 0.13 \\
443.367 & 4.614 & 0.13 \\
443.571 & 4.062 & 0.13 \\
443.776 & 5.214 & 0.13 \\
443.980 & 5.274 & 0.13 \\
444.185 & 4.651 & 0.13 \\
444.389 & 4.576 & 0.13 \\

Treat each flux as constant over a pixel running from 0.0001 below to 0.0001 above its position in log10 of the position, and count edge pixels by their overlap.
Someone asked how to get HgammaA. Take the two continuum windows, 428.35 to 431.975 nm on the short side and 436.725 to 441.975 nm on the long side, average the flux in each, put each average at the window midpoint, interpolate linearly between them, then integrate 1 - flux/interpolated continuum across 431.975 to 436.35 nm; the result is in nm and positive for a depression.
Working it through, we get -0.44 nm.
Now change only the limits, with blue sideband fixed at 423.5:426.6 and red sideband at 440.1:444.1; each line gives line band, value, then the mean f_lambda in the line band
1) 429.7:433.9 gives 0.45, 3.82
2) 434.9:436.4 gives 0.02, 4.36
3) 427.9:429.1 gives 0.09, 3.84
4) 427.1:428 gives 0.10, 3.66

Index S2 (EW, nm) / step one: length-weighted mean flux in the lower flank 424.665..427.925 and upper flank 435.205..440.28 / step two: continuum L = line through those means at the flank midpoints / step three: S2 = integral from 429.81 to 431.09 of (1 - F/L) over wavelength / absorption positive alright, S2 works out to 0.43 nm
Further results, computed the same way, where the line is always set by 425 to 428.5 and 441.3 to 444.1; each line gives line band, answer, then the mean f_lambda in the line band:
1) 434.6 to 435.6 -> 0.04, 4.18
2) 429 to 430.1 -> 0.19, 3.34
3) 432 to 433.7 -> -0.03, 4.32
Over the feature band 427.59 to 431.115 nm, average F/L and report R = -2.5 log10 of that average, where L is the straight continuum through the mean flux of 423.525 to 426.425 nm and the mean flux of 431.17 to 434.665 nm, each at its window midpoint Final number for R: 0.22 mag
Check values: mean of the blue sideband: 4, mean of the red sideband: 4.33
